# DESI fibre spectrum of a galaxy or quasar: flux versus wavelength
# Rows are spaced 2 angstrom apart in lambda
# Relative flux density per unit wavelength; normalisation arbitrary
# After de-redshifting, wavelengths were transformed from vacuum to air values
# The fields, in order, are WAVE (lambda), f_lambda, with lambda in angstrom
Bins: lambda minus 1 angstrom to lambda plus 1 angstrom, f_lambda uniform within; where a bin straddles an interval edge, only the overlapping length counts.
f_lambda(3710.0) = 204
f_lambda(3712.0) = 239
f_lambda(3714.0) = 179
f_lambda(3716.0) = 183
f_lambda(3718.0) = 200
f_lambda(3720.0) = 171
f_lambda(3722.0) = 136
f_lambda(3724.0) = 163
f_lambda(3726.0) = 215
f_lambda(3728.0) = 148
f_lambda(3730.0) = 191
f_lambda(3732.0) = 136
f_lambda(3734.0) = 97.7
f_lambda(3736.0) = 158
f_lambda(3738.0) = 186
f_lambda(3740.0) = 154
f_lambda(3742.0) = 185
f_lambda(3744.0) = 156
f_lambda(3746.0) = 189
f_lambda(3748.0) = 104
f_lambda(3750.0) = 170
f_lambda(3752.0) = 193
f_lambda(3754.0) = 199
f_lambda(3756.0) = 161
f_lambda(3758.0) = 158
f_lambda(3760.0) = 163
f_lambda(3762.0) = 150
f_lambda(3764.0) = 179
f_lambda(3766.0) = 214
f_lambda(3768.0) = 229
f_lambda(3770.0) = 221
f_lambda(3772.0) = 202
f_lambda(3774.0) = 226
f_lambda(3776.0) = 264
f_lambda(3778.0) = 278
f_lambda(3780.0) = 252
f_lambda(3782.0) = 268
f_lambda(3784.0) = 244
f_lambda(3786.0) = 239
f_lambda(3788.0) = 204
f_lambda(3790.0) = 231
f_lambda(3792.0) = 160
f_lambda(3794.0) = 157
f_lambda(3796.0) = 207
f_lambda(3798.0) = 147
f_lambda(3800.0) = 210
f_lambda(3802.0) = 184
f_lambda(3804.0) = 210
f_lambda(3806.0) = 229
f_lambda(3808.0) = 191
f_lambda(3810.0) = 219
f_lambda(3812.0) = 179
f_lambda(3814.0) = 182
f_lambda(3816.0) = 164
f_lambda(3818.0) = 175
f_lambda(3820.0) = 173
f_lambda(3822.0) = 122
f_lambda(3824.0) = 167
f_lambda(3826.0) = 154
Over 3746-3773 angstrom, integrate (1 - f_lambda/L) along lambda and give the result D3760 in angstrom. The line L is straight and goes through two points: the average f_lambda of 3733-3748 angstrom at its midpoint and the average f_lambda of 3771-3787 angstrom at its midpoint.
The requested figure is 2.8 angstrom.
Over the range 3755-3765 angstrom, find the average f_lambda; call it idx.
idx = 162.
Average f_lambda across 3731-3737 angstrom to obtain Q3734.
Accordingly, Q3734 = 131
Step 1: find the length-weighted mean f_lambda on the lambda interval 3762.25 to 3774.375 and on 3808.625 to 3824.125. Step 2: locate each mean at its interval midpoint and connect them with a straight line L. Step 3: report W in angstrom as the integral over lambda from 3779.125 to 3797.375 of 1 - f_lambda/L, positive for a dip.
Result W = -2.13 angstrom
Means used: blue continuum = 207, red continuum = 173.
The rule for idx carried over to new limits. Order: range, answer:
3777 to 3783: 266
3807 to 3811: 205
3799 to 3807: 208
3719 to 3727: 171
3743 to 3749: 150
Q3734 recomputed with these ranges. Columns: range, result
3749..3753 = 182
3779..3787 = 251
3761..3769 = 193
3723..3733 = 171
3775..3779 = 271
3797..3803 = 180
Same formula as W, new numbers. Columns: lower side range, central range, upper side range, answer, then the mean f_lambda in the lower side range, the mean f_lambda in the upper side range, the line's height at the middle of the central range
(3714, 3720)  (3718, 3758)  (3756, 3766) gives 2.8 angstrom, 186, 168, 177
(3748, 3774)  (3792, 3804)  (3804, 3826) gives 0.0 angstrom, 185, 180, 182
